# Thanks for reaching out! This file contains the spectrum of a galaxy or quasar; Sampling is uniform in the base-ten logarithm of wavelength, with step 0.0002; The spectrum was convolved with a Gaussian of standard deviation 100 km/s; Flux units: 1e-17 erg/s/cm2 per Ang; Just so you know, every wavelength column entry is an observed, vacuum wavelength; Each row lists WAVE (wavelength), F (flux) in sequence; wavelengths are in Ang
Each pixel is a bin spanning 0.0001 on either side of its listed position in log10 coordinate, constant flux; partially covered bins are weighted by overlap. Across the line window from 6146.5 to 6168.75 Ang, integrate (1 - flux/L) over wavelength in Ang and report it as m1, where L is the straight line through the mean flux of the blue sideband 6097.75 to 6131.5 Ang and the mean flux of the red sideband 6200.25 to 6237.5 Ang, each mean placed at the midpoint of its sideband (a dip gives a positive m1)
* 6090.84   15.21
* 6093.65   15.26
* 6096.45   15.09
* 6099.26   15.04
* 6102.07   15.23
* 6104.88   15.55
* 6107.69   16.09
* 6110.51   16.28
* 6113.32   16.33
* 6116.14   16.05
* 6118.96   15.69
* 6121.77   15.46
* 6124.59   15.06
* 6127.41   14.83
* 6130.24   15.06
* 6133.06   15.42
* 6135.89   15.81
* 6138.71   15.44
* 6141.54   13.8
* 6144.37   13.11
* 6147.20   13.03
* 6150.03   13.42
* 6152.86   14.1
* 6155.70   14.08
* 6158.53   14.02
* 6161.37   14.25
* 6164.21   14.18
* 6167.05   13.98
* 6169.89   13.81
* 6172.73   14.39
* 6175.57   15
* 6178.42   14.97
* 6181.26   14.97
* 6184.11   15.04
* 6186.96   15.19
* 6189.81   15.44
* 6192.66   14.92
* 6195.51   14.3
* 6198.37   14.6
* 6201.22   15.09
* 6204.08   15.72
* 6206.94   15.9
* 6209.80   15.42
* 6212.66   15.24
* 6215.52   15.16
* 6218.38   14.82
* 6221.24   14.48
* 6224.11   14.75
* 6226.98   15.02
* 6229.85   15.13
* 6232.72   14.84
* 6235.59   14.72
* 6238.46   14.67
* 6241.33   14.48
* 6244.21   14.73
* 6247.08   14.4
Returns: 2.1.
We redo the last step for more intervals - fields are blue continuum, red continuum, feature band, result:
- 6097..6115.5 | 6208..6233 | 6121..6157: 2.39 Ang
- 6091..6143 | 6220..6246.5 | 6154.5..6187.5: 1.37 Ang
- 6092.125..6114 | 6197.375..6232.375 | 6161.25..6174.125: 1.01 Ang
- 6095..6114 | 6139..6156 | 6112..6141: -1.65 Ang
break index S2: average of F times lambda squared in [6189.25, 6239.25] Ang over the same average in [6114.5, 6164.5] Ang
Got 1.05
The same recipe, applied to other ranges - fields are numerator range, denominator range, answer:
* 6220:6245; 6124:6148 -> 1.04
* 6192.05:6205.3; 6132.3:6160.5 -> 1.07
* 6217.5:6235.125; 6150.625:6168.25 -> 1.08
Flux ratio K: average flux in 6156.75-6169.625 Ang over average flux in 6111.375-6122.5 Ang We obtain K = 0.9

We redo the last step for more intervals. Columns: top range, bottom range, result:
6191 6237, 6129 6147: 1.02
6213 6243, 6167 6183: 1.02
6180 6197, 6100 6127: 0.95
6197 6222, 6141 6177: 1.09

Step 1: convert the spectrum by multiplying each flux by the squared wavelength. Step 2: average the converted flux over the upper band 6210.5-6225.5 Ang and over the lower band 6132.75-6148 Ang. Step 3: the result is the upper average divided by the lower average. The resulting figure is 1.06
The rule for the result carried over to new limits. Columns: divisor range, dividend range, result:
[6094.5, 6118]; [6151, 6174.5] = 0.92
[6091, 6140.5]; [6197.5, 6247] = 1.00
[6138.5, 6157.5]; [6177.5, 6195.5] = 1.11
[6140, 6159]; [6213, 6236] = 1.12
